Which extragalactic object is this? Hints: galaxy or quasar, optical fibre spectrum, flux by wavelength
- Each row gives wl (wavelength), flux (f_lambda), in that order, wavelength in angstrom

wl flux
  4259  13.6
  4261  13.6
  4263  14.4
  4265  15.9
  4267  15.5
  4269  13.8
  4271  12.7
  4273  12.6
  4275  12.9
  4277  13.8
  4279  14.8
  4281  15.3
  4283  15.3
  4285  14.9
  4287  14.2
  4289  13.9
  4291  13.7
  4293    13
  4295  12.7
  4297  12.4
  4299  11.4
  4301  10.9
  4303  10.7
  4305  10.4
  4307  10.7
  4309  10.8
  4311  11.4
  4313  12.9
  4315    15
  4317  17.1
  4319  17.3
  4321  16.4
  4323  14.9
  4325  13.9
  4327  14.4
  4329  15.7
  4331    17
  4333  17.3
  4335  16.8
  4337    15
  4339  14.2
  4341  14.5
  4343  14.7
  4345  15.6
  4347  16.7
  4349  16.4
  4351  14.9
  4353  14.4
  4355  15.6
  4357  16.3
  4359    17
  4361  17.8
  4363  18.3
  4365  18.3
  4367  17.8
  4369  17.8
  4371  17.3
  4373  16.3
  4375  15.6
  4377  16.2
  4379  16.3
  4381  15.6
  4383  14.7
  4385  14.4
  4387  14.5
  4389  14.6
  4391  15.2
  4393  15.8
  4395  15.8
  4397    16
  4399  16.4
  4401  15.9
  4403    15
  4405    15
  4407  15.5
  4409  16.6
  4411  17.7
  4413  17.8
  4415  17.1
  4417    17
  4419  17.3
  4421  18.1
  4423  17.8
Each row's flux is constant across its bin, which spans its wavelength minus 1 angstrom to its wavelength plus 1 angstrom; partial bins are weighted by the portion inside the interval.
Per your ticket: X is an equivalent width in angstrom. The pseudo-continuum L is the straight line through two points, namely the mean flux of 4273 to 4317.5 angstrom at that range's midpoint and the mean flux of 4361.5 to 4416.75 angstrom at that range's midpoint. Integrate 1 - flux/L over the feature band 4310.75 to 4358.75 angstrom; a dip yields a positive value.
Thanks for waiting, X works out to -3.5 angstrom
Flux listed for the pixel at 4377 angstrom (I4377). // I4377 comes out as 16.2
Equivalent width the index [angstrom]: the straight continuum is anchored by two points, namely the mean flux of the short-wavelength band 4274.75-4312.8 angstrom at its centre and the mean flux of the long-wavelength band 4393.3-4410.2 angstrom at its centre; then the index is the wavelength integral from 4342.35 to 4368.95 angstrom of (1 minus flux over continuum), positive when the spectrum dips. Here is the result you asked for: -3.6 angstrom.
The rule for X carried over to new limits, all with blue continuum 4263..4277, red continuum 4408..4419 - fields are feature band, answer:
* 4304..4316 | 2.4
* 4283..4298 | 0.8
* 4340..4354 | 0.4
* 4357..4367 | -1.0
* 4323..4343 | 0.0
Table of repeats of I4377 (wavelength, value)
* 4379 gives 16.3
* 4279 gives 14.8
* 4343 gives 14.7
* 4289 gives 13.9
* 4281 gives 15.3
